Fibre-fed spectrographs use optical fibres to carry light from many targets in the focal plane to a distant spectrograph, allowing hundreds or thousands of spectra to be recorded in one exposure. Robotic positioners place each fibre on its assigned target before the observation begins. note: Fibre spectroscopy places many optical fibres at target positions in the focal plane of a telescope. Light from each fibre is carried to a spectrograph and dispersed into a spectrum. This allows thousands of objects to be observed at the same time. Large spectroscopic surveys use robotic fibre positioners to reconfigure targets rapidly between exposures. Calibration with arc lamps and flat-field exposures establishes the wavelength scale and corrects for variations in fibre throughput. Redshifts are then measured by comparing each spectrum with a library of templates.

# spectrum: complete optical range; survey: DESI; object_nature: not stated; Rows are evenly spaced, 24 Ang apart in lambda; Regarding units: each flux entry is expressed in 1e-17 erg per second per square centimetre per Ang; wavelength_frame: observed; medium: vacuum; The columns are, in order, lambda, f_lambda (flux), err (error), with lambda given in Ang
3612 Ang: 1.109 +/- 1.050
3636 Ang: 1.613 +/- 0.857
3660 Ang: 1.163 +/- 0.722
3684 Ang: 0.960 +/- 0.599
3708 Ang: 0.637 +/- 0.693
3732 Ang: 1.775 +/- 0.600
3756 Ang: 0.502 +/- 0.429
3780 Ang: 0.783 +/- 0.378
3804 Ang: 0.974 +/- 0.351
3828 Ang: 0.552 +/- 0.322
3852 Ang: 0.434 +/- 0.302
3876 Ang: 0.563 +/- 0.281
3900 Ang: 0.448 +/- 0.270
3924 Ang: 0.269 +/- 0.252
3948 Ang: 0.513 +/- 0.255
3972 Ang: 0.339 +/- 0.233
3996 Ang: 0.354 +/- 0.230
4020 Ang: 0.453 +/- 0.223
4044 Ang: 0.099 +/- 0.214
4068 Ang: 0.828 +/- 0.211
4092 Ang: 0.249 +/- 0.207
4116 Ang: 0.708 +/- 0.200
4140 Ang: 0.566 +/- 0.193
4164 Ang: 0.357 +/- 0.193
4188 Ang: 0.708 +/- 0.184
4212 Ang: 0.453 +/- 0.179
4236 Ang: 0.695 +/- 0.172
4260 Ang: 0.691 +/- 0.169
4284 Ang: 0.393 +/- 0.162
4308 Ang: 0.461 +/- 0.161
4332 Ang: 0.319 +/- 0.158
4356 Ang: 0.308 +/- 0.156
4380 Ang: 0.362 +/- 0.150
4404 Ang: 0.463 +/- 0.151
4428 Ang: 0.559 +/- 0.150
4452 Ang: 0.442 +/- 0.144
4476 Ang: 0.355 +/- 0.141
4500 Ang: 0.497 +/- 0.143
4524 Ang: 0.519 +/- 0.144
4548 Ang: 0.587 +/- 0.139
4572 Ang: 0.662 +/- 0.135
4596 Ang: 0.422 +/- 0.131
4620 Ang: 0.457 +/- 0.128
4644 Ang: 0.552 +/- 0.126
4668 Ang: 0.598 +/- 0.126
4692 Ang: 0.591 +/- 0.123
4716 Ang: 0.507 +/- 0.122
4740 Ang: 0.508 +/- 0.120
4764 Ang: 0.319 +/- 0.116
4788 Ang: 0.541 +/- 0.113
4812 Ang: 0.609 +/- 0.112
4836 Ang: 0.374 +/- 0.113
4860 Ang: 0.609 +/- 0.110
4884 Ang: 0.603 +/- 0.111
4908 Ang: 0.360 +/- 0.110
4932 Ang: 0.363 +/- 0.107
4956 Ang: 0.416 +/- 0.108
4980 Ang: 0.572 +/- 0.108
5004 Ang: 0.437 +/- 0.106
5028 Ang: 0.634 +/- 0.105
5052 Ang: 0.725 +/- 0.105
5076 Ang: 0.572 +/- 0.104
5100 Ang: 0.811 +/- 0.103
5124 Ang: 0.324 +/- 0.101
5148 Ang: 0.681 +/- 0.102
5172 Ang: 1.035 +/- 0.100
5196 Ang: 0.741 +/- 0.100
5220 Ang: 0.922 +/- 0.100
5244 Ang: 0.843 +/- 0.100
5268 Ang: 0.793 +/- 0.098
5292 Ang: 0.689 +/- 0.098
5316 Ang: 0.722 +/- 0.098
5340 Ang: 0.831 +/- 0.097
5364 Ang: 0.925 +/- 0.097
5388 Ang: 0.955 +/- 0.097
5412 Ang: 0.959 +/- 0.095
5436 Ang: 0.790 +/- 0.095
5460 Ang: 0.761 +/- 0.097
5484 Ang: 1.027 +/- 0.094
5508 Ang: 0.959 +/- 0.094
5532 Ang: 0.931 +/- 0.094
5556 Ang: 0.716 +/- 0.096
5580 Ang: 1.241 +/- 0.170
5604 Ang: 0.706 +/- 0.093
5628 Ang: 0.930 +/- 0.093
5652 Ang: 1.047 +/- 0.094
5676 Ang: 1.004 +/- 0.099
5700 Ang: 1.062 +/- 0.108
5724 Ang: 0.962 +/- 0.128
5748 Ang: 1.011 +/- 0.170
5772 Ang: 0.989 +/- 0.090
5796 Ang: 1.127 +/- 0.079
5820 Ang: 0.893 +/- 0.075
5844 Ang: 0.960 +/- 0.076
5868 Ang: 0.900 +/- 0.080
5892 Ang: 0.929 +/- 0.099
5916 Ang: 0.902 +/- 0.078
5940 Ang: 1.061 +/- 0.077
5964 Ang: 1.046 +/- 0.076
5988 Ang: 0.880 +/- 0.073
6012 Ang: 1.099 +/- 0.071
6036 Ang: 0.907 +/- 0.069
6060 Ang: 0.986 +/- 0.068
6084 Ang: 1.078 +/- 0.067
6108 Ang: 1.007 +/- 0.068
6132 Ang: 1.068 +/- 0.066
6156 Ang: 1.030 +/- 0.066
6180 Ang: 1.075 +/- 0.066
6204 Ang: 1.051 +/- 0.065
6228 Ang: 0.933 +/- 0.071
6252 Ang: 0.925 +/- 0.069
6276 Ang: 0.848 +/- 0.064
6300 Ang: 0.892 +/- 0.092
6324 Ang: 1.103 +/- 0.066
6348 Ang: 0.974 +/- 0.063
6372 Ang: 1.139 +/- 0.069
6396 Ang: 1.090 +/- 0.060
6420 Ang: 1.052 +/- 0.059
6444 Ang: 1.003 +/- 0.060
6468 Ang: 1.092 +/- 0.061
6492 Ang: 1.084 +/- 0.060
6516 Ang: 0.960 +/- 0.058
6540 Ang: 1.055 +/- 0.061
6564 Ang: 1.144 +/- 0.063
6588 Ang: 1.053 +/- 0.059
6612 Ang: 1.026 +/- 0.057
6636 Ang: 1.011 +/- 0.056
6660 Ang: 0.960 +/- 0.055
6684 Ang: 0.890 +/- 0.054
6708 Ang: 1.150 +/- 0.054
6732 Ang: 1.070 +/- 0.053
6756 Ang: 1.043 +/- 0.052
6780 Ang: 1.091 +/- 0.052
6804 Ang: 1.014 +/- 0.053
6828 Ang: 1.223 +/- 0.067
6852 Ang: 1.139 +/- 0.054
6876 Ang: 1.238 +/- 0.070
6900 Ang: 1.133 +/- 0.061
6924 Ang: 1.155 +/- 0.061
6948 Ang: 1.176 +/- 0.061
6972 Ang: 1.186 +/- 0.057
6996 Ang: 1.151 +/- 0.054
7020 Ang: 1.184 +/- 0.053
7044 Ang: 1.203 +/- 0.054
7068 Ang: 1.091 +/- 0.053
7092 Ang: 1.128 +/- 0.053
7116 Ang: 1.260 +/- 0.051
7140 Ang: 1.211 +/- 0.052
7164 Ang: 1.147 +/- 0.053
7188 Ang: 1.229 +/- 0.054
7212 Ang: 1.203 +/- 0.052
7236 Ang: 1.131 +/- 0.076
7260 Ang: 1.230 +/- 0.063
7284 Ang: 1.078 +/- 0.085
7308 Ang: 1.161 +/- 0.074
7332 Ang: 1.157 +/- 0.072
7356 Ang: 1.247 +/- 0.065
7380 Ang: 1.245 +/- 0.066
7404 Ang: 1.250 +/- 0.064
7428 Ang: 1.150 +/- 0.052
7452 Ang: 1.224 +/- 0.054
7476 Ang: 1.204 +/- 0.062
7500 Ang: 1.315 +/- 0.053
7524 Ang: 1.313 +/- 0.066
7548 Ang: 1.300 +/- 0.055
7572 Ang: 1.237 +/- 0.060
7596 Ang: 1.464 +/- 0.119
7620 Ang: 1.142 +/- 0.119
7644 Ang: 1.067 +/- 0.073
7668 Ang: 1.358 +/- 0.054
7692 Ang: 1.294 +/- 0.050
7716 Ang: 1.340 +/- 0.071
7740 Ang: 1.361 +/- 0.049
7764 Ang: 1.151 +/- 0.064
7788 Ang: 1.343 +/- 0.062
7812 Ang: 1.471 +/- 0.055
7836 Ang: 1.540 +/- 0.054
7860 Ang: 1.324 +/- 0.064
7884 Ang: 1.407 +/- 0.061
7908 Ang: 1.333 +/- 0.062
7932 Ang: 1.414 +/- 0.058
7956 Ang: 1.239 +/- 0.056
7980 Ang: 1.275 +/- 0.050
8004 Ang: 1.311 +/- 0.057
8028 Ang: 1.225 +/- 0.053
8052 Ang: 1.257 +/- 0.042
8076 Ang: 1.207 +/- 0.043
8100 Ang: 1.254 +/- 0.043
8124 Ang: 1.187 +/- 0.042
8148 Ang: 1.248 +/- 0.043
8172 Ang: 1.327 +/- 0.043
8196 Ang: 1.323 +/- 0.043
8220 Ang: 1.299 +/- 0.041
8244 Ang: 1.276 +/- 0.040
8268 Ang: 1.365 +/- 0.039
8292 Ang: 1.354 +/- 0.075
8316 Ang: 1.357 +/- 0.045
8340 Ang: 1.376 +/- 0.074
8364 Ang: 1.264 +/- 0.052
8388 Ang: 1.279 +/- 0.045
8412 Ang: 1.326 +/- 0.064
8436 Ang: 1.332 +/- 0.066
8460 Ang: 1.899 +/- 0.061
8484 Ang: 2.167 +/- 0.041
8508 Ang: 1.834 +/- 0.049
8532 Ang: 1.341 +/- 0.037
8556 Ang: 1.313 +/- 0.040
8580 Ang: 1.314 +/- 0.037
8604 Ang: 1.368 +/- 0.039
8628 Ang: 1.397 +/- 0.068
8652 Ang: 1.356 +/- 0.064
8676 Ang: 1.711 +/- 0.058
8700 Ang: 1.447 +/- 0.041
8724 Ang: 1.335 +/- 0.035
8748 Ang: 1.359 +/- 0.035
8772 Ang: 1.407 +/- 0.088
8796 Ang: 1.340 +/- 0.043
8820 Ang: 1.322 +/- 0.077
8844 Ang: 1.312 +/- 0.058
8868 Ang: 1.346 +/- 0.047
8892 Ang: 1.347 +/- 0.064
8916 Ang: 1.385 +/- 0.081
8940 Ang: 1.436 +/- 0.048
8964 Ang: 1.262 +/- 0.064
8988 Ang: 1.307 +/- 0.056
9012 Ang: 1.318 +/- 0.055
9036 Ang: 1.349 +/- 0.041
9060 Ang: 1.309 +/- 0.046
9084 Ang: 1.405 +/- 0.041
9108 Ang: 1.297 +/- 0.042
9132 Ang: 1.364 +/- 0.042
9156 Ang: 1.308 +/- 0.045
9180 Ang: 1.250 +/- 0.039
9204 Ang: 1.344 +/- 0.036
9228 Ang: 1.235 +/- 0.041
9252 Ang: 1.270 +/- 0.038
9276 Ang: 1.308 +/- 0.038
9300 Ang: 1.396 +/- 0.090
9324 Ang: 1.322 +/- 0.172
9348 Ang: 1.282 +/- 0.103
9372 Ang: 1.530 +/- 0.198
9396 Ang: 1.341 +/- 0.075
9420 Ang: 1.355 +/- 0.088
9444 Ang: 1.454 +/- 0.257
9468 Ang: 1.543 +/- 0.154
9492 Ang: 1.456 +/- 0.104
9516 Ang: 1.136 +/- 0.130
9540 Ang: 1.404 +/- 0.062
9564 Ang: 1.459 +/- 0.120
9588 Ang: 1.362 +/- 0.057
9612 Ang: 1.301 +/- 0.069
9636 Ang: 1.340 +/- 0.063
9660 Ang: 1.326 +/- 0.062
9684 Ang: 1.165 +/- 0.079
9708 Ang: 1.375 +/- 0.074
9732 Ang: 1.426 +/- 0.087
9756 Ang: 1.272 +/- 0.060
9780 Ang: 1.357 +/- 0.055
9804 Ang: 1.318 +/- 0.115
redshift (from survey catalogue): 0.29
